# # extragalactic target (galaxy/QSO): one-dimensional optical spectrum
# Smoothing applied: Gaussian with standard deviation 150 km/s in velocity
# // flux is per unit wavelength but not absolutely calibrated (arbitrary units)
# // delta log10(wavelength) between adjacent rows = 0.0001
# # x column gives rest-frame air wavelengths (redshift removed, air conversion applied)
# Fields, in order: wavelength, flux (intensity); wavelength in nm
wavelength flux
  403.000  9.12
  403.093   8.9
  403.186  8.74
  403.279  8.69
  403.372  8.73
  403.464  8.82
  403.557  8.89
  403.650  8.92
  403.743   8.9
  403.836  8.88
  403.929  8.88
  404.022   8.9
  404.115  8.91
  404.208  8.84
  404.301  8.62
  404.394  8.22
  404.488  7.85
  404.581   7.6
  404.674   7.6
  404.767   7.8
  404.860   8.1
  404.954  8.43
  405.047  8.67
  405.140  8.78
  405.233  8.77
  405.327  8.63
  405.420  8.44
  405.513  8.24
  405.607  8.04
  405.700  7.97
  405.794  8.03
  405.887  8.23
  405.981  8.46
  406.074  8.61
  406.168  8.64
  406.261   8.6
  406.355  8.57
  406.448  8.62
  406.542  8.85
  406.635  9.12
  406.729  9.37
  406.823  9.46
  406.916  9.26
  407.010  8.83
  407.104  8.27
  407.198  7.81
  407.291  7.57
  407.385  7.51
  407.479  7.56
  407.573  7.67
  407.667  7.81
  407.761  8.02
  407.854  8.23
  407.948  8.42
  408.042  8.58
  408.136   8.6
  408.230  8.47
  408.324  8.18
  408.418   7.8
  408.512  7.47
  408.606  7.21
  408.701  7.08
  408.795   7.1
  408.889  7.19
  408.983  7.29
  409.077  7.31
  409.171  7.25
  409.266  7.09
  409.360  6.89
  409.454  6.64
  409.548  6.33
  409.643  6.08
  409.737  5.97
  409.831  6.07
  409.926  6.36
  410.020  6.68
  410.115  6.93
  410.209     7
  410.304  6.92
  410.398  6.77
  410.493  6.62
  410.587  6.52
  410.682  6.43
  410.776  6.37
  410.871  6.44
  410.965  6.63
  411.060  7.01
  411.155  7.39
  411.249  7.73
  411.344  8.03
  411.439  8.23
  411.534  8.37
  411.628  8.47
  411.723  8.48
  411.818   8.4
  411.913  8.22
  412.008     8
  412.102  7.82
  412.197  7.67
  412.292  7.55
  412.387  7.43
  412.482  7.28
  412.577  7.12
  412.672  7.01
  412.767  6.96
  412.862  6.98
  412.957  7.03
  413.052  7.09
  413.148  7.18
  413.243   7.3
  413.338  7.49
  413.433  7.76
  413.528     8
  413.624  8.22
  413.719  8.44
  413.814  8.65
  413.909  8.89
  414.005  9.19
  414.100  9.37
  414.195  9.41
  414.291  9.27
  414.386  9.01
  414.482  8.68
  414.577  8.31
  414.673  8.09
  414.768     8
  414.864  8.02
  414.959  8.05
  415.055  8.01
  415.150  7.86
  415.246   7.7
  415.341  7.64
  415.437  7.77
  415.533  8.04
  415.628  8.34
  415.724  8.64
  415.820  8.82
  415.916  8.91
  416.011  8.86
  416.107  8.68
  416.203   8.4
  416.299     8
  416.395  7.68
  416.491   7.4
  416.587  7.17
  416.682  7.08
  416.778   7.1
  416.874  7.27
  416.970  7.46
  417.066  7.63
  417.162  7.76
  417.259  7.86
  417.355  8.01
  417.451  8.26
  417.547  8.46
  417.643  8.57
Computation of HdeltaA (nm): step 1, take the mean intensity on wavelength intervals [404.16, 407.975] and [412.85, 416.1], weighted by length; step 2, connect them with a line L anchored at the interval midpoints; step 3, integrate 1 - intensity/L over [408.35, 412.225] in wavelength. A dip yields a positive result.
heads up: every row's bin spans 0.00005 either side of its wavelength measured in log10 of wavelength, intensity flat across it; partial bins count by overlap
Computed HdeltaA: 0.52 nm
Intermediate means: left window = 8.34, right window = 8.23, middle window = 7.18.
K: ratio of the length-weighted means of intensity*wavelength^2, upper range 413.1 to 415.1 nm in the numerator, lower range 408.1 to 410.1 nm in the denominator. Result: 1.21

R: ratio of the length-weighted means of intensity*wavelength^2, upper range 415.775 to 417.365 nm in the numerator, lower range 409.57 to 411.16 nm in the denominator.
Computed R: 1.24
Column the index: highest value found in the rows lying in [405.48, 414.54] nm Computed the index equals 9.46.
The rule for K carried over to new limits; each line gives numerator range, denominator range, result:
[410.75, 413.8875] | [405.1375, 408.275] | 0.93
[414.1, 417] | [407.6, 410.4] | 1.16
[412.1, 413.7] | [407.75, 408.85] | 0.96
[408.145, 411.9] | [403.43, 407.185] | 0.86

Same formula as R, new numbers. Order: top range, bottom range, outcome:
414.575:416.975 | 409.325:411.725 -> 1.18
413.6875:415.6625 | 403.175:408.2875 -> 1.04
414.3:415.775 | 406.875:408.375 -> 1.04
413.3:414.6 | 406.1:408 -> 1.06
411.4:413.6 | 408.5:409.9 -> 1.14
